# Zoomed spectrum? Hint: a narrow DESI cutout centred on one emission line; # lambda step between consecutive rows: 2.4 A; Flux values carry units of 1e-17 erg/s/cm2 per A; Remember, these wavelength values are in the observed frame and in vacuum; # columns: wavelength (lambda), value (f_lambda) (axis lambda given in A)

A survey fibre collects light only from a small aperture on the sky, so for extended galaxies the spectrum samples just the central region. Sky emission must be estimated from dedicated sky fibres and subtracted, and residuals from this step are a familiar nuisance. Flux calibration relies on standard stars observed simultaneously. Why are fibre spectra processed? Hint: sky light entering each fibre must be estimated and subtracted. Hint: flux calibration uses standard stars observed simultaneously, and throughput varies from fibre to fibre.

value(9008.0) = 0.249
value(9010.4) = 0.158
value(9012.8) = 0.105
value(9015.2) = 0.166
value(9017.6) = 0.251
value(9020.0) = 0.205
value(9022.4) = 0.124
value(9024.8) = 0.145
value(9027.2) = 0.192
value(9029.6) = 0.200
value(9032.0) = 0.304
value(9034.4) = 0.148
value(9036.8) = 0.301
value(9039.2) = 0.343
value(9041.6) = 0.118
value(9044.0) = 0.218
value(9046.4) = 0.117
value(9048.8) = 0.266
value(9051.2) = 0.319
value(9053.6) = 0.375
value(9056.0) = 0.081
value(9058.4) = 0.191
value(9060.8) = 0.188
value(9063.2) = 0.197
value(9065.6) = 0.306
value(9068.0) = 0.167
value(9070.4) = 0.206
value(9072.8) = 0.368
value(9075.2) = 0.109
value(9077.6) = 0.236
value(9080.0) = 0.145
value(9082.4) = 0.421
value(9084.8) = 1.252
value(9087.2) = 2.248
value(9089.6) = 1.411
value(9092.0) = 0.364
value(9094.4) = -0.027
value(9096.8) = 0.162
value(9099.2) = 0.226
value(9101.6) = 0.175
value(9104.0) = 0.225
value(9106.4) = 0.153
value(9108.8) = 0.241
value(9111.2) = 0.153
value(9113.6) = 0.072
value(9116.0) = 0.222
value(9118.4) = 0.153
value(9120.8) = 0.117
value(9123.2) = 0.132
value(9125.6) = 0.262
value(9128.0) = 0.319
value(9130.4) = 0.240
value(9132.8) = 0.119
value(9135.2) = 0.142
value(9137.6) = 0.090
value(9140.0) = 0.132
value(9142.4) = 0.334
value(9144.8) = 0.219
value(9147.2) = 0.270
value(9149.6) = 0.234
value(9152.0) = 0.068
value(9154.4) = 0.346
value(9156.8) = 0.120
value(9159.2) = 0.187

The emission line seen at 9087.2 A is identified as [O III] 5007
